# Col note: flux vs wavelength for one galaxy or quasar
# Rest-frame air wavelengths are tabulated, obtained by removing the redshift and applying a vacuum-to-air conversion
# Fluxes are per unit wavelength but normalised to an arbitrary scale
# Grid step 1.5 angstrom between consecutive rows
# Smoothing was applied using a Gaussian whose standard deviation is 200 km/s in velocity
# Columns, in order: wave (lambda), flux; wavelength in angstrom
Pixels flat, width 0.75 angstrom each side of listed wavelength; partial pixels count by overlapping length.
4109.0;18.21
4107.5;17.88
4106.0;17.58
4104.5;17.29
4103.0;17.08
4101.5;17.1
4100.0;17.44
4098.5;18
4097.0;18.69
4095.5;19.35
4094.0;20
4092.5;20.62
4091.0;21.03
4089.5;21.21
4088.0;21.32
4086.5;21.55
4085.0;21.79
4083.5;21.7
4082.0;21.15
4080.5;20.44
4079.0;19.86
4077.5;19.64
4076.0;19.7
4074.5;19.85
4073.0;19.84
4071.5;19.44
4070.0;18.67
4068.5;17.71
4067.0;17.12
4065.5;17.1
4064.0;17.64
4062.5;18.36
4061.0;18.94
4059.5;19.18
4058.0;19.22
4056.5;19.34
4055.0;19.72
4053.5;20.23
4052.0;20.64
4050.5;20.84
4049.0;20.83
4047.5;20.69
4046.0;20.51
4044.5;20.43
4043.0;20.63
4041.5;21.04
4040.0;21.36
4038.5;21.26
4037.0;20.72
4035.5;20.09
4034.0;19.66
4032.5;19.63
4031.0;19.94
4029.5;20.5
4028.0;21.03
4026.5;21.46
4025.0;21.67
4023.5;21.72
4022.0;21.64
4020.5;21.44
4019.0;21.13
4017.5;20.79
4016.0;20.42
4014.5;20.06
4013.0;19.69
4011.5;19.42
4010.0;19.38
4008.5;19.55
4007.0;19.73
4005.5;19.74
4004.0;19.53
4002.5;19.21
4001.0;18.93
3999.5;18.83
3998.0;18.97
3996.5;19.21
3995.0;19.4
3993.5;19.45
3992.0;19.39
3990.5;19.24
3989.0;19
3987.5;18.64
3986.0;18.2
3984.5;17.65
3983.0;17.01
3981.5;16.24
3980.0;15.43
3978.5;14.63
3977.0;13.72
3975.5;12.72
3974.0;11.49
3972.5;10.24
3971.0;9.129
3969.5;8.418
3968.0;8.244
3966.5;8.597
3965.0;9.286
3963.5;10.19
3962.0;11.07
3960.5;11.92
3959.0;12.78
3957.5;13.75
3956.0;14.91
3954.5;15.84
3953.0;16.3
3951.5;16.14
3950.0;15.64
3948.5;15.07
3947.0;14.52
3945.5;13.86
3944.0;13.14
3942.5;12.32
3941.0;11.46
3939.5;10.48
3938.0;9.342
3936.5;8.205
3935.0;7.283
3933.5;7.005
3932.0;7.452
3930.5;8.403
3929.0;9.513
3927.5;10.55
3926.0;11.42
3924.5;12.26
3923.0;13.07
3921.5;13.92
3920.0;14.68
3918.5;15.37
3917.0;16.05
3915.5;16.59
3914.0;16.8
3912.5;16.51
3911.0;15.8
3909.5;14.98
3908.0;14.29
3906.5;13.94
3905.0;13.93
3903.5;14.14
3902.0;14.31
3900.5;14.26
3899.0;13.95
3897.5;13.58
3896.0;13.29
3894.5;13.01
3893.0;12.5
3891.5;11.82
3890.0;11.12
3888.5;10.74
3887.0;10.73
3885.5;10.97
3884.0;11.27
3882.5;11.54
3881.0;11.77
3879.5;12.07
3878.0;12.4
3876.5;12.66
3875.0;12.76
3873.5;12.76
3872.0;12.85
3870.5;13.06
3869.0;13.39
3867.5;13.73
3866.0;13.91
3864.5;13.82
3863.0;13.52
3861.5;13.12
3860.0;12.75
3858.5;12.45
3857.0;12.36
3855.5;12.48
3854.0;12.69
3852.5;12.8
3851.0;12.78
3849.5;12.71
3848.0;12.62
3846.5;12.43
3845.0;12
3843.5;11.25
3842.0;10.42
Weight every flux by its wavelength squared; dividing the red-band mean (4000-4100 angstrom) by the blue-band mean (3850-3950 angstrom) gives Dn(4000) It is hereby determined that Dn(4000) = 1.7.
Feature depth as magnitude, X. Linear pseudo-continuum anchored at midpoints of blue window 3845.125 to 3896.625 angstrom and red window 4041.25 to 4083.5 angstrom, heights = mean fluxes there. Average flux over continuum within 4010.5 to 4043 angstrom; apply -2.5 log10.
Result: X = -0.134 mag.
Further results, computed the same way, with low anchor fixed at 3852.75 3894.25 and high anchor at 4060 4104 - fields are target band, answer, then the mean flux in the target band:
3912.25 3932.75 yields 0.08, 13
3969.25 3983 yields 0.23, 12.8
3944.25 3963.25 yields 0.07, 14.2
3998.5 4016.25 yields -0.16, 19.5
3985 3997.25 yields -0.17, 19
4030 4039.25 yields -0.14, 20.2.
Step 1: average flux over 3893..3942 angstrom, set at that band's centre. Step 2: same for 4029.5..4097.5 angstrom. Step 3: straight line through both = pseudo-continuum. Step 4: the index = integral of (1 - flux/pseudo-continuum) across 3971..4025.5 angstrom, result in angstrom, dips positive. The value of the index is -4.9 angstrom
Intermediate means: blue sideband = 12.7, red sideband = 20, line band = 18.3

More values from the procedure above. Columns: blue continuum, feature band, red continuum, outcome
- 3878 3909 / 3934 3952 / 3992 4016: 4.12 angstrom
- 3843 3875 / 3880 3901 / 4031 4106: 2.61 angstrom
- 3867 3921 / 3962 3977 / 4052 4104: 5.50 angstrom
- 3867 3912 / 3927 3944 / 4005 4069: 6.45 angstrom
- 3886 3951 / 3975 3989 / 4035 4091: -0.26 angstrom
